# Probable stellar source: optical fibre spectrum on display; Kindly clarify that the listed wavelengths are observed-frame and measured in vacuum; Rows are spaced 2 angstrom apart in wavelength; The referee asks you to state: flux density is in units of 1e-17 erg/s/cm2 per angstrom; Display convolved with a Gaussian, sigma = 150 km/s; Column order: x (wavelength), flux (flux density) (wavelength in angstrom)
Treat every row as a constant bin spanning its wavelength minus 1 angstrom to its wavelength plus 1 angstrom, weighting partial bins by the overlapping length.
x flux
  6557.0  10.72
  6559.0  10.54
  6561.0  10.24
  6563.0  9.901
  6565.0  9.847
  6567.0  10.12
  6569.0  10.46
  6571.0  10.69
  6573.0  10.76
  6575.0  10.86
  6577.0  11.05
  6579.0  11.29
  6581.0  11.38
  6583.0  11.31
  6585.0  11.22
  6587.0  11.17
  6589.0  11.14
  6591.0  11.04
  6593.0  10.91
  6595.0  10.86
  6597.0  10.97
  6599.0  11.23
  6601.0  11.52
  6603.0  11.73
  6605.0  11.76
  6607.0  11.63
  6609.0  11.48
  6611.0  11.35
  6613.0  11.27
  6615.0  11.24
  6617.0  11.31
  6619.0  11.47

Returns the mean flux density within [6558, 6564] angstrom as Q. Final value 10.2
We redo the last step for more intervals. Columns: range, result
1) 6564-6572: 10.3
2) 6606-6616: 11.4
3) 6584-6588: 11.2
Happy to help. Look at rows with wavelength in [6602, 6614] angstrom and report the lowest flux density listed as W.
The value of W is 11.27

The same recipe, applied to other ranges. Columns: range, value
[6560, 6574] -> 9.847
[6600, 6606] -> 11.52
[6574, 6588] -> 10.86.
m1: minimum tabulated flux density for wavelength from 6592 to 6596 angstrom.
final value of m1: 10.86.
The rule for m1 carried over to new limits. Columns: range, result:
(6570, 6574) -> 10.69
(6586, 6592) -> 11.04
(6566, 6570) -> 10.12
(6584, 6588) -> 11.17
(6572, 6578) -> 10.76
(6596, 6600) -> 10.97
